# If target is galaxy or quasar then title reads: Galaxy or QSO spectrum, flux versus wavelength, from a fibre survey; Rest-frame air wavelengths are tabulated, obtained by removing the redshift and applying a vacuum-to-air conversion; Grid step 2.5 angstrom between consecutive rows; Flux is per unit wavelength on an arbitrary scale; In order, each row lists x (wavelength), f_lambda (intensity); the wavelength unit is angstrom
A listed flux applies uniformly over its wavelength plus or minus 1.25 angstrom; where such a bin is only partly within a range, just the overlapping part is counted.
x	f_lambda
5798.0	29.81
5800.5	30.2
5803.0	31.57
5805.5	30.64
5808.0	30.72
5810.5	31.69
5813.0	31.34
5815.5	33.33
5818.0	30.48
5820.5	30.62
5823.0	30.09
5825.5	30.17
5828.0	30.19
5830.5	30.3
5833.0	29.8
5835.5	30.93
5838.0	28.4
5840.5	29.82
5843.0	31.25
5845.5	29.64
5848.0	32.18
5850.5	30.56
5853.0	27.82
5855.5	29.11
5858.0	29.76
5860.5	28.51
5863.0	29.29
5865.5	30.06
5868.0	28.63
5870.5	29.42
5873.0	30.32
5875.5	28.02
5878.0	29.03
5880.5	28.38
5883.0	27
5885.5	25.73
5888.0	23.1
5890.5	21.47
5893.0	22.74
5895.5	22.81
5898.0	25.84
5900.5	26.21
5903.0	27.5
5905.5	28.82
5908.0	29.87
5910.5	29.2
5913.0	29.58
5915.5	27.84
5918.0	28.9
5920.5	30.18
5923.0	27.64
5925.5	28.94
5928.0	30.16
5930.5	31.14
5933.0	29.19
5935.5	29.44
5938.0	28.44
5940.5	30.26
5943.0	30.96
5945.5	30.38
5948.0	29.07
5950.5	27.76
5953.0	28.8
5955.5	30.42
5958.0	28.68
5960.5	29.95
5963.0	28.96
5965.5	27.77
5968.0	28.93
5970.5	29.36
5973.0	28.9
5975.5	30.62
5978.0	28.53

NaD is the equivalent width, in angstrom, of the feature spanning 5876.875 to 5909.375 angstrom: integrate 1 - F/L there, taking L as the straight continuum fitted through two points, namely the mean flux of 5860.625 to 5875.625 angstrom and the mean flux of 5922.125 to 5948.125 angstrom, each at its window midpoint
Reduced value 3.76 angstrom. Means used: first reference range 29.3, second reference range 29.7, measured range 26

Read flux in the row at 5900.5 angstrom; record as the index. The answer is 26.21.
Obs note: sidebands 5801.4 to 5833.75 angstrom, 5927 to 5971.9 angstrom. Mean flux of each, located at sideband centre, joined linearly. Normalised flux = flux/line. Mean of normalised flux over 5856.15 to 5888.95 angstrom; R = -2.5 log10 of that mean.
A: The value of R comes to 0.07 mag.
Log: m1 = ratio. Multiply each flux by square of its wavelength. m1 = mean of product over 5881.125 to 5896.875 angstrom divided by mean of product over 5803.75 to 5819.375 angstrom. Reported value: 0.79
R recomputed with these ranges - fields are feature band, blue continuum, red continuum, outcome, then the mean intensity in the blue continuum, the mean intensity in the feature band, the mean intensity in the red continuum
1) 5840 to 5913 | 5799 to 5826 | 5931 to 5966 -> 0.08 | 31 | 28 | 29.4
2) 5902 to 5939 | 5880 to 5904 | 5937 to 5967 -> -0.08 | 24.9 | 29.1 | 29.3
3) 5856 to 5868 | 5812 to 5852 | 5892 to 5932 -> 0.01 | 30.5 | 29.3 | 28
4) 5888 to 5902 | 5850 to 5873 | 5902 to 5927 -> 0.21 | 29.3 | 23.8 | 28.9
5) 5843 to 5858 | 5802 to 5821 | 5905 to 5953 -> 0.03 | 31.3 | 30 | 29.4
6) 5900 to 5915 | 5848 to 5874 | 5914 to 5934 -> 0.03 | 29.5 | 28.6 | 29.3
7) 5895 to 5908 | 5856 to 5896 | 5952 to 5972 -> 0.04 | 27.3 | 26.8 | 29.1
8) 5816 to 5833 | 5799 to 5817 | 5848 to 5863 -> 0.01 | 31.3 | 30.4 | 29.4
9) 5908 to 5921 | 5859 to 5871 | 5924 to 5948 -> 0.02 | 29.2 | 29.2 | 29.8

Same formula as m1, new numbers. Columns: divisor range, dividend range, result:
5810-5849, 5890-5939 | 0.94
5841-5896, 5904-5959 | 1.07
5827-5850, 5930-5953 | 1.01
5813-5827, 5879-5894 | 0.82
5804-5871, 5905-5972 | 1.00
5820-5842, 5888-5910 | 0.87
